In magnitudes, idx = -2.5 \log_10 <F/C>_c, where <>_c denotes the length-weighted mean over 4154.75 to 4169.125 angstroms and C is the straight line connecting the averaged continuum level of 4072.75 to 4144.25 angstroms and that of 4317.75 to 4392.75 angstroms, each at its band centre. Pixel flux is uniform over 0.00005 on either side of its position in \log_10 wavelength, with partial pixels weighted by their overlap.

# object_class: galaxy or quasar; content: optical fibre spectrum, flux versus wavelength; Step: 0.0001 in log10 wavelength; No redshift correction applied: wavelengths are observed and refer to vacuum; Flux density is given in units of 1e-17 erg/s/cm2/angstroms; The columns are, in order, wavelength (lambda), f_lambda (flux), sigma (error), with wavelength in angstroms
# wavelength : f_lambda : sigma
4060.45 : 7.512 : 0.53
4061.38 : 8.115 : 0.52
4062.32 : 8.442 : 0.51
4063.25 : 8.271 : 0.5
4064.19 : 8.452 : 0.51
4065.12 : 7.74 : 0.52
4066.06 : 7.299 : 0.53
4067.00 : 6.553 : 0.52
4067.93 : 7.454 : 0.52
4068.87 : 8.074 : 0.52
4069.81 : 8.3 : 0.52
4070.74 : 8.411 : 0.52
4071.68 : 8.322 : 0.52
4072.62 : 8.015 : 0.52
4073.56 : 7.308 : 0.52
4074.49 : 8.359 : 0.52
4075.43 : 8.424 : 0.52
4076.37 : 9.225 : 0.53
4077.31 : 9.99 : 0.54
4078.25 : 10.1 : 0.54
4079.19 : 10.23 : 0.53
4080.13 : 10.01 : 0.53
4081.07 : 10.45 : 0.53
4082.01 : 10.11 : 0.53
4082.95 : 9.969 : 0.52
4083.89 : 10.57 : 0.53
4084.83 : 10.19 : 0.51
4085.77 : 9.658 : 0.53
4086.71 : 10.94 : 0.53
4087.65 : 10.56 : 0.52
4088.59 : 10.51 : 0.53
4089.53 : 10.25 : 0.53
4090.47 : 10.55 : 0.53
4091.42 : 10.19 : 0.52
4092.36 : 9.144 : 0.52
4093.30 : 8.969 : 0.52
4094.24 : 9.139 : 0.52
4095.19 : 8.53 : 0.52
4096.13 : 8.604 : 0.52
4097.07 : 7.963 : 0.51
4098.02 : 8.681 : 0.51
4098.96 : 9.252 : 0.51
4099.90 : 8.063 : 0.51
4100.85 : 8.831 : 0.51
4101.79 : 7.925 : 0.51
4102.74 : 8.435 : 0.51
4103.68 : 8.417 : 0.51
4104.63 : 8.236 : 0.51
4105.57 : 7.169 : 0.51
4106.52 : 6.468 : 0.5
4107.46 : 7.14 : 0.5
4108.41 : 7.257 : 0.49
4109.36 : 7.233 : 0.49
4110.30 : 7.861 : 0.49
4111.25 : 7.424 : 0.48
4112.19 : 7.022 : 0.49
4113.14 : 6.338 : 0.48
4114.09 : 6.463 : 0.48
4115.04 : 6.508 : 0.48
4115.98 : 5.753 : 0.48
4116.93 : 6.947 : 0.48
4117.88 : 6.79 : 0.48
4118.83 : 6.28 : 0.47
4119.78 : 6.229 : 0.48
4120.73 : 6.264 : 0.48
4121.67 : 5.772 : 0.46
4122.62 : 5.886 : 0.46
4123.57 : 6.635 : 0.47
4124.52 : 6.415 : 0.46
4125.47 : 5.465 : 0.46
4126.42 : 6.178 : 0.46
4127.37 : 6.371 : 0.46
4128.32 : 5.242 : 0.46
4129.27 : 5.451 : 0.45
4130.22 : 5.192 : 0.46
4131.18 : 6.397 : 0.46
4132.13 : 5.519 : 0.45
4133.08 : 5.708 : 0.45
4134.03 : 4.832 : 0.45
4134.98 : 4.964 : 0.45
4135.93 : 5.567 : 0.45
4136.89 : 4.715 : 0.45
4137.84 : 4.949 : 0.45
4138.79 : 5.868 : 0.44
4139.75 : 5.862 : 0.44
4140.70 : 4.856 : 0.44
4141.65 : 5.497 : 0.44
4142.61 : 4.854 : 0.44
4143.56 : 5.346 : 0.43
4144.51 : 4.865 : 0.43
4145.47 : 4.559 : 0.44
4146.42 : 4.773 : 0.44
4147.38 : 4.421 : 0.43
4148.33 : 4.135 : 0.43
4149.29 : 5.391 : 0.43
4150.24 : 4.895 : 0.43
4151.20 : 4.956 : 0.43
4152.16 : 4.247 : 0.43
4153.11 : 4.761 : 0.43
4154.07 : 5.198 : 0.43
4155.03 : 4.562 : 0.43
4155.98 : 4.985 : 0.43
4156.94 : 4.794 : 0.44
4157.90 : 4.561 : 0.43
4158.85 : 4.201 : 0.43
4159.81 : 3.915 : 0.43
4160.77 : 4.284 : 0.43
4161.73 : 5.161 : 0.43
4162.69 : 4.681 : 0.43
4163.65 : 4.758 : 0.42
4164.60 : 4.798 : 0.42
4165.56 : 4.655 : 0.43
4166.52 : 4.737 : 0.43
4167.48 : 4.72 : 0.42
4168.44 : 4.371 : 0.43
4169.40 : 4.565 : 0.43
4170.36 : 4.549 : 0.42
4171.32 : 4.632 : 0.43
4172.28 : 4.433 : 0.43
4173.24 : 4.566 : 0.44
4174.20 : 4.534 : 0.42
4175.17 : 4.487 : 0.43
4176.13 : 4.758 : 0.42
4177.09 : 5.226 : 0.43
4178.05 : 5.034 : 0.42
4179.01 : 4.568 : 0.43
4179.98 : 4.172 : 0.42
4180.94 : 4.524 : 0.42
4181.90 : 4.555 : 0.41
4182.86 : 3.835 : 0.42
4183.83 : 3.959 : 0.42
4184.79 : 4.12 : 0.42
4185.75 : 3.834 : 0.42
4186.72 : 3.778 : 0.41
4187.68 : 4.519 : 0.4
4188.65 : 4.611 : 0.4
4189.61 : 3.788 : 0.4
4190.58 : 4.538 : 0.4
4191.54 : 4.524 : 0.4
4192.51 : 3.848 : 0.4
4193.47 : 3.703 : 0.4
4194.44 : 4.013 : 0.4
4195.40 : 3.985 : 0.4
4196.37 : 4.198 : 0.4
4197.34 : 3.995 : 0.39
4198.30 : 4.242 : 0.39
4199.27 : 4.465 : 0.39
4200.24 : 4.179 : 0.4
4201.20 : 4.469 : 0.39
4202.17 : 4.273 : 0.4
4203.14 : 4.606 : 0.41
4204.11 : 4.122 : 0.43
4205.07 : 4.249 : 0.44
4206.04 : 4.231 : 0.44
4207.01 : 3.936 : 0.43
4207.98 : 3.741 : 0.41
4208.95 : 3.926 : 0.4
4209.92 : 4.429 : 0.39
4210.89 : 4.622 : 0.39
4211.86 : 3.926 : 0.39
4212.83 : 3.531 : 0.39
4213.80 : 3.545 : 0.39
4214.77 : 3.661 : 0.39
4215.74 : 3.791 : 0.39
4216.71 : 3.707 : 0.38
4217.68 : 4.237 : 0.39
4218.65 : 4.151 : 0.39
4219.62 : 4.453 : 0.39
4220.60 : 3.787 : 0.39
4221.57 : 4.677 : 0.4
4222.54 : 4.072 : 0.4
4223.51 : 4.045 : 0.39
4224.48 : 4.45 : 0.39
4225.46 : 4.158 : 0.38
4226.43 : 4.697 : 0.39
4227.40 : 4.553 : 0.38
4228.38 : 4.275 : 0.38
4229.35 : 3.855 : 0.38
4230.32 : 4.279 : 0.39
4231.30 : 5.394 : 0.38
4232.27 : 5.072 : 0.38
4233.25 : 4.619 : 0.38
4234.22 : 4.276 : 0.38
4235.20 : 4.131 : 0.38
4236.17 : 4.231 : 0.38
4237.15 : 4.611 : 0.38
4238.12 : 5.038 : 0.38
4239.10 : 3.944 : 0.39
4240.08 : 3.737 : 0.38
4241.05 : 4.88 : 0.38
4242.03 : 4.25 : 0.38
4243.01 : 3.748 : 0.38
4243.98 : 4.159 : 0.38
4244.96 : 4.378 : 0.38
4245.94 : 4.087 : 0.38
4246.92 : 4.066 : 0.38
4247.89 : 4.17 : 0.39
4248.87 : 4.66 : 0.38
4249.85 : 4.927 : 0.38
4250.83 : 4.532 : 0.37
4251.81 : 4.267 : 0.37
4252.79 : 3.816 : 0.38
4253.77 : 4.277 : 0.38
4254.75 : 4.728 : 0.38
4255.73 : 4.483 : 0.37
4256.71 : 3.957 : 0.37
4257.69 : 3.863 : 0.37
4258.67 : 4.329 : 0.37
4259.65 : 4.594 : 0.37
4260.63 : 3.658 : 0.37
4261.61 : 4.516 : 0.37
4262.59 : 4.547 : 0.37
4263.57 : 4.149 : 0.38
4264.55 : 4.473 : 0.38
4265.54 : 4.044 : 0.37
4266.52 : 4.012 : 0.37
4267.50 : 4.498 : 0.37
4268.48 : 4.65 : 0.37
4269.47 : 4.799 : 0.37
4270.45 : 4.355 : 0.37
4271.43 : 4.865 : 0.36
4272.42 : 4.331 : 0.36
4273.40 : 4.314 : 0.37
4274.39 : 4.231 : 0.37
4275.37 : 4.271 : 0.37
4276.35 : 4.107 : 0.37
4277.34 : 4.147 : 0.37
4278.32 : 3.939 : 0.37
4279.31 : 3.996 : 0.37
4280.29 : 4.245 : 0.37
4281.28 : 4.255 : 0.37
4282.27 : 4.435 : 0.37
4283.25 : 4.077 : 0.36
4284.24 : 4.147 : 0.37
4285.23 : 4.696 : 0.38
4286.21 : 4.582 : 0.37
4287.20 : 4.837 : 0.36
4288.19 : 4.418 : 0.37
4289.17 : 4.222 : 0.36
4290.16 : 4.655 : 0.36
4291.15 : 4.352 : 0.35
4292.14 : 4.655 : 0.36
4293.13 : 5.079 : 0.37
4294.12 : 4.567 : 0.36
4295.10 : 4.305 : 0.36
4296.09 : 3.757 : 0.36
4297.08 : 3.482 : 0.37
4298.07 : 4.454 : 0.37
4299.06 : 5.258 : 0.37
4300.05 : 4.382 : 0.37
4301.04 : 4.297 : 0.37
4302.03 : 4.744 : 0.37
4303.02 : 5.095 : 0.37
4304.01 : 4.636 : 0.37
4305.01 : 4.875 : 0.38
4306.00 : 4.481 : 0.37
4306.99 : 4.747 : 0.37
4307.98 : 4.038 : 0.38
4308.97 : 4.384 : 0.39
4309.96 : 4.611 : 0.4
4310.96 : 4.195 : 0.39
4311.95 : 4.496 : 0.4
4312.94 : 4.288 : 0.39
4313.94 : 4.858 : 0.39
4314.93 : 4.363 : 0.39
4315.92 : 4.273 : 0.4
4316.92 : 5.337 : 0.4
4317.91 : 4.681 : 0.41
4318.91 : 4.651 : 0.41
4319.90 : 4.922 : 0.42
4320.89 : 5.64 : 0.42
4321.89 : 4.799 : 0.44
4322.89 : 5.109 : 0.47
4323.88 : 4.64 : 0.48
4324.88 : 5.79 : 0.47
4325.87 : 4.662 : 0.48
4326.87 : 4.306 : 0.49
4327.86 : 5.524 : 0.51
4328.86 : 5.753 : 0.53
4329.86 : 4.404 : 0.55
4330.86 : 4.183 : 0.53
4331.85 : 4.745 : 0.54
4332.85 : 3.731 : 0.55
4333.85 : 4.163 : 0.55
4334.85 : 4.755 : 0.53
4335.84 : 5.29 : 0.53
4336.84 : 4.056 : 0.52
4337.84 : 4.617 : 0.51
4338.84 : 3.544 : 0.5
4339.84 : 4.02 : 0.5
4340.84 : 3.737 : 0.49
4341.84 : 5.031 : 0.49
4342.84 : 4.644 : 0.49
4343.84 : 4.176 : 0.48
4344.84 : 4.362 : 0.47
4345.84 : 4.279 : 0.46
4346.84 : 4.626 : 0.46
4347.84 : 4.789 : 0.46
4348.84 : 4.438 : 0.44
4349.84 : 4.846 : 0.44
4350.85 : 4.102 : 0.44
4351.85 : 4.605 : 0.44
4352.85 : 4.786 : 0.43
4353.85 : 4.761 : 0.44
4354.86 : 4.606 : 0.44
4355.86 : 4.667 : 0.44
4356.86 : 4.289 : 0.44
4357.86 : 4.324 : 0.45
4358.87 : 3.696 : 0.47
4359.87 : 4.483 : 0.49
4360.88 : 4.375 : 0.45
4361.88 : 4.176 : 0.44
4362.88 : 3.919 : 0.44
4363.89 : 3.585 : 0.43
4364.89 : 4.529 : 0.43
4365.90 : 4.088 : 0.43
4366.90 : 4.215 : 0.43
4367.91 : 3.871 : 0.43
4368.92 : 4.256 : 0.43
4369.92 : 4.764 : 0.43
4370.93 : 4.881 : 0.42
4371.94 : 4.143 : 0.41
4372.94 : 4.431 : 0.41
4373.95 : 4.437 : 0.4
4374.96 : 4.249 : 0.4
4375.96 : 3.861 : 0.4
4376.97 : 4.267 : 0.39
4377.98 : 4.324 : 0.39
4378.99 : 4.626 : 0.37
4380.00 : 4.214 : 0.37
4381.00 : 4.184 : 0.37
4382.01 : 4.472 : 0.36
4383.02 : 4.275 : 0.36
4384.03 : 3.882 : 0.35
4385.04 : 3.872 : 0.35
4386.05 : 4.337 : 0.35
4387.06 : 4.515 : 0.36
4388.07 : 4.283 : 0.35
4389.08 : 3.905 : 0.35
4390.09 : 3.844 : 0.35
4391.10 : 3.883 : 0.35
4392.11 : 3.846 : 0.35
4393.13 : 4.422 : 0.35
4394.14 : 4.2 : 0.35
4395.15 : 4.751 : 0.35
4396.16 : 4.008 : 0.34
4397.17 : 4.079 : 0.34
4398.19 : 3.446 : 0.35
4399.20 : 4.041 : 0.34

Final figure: 0.431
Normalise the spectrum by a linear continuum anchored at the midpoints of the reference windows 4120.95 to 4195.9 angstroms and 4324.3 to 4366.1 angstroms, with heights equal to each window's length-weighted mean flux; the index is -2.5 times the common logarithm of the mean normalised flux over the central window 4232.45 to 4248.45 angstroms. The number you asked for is 0.09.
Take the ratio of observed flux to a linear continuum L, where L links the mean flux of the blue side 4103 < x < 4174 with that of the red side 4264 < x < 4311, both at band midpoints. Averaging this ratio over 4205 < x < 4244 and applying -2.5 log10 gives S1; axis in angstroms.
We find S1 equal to 0.16 mag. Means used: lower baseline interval 5.53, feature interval 4.22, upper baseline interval 4.42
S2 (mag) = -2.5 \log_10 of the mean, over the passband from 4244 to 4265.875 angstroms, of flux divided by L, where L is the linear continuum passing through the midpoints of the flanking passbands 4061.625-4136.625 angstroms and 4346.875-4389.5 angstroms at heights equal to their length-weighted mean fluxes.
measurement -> 0.33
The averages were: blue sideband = 7.83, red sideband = 4.32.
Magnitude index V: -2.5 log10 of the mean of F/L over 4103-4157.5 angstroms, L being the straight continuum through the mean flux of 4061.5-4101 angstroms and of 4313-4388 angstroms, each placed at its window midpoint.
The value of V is 0.38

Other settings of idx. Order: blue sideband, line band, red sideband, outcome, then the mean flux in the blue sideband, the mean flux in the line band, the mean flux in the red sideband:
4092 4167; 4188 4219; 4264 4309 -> 0.277 mag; 6.08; 4.1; 4.42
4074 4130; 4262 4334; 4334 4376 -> 0.147 mag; 8.1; 4.52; 4.37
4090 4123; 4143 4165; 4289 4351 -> 0.426 mag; 7.65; 4.71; 4.57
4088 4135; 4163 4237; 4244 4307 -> 0.305 mag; 7.28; 4.3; 4.38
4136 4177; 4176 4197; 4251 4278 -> 0.092 mag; 4.77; 4.27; 4.31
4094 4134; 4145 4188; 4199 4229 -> 0.198 mag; 6.95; 4.56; 4.16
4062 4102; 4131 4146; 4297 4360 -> 0.459 mag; 9.04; 5.25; 4.58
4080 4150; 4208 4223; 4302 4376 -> 0.427 mag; 7.15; 4.02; 4.51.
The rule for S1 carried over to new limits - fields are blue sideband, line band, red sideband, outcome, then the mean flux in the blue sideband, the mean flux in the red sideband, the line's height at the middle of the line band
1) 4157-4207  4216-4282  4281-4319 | 0.03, 4.38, 4.5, 4.45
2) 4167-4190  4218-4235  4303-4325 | 0.03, 4.42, 4.71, 4.52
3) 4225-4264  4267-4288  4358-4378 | -0.01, 4.35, 4.23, 4.32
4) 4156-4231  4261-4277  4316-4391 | 0.00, 4.3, 4.45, 4.37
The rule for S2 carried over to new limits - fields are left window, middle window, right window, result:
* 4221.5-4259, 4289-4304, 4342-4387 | -0.04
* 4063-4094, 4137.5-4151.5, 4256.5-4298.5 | 0.45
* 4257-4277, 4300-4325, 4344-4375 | -0.08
